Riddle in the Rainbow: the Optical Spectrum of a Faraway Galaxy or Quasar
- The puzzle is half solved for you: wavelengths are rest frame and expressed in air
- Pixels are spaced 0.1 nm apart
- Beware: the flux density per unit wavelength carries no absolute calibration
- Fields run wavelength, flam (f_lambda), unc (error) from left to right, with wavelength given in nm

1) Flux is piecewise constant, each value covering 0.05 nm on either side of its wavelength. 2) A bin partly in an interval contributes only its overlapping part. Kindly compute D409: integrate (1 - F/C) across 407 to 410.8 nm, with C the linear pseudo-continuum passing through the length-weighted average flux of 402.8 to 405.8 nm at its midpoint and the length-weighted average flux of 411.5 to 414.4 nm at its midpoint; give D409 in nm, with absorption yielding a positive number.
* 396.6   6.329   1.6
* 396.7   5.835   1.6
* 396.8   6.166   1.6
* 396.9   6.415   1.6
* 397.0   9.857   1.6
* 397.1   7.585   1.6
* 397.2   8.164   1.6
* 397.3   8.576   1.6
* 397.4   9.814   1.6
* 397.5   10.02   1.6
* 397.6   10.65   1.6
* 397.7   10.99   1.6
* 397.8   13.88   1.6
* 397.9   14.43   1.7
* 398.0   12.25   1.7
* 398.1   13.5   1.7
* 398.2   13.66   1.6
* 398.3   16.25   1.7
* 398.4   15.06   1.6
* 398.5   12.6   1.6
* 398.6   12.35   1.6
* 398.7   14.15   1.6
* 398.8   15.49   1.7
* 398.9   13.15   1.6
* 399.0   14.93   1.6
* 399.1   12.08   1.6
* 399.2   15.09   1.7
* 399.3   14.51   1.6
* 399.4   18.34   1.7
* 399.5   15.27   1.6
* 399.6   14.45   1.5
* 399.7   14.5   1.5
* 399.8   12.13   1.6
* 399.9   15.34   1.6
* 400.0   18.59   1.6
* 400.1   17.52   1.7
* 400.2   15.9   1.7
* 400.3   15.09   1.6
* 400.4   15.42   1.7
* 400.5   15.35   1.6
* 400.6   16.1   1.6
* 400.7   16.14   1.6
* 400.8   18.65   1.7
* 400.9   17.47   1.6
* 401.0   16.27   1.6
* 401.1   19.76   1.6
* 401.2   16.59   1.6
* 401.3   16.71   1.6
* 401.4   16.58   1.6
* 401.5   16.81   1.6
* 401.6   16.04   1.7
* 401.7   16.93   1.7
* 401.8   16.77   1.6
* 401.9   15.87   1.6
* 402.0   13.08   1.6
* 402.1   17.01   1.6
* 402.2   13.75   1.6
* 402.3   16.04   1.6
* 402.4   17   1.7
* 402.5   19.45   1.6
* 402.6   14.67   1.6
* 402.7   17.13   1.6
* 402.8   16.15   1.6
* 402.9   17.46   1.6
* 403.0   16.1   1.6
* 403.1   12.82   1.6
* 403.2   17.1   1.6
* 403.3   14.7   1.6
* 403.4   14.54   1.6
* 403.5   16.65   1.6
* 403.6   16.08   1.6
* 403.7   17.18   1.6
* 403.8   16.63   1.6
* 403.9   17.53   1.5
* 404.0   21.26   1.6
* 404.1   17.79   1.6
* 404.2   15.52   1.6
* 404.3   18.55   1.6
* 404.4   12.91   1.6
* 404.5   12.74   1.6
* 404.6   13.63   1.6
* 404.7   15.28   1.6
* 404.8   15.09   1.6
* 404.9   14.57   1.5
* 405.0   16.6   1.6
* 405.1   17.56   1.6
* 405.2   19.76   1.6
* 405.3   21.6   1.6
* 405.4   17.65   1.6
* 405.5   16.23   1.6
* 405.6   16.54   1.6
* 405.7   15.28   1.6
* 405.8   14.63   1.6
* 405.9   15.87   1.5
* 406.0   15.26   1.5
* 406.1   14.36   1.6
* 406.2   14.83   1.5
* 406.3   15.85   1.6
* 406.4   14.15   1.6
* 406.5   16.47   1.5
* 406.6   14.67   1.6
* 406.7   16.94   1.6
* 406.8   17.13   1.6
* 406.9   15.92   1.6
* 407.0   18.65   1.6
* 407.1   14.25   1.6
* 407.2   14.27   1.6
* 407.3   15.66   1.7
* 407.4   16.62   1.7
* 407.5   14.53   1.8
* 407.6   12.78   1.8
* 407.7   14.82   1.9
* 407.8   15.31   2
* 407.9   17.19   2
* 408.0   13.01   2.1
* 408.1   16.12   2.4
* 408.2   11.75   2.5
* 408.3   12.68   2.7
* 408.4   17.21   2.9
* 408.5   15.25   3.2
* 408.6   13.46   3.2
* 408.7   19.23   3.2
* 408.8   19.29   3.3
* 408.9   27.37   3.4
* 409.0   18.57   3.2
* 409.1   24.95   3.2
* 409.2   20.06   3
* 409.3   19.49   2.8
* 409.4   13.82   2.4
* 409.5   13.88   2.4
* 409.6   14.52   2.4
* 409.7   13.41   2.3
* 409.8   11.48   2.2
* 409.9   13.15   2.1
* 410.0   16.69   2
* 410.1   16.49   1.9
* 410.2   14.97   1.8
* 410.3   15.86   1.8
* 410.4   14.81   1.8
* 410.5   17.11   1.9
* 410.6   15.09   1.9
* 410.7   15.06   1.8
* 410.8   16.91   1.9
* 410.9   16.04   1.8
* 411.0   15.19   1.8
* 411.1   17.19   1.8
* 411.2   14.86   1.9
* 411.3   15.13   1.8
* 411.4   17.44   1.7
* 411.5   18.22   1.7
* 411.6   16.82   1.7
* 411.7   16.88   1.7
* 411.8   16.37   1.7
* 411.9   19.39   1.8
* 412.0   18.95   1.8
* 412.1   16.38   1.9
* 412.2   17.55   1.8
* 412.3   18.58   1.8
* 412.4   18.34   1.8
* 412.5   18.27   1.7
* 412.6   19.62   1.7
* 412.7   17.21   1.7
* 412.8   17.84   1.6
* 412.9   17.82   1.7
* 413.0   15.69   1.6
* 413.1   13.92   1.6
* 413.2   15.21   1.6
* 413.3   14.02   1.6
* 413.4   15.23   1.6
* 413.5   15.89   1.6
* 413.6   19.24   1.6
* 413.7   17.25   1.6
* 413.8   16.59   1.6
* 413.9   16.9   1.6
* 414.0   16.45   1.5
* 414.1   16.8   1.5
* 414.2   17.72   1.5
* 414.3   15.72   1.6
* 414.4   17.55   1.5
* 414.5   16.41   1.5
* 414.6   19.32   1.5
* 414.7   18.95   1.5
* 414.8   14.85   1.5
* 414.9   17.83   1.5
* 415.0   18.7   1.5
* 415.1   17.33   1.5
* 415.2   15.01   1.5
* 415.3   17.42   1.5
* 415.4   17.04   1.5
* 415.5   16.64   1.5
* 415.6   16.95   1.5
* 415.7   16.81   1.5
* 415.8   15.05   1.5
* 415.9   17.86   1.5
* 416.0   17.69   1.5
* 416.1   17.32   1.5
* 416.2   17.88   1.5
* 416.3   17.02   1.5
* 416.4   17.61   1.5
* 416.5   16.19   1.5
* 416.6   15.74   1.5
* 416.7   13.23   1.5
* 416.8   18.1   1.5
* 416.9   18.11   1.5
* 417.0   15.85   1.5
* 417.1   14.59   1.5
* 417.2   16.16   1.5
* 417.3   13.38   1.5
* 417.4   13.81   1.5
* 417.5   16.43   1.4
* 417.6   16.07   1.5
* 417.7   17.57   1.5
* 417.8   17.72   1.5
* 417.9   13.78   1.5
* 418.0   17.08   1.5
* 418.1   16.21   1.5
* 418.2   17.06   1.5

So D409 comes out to 0.17 nm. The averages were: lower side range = 16.4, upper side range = 17.1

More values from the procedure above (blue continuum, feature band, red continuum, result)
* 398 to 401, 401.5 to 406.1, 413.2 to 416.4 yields -0.18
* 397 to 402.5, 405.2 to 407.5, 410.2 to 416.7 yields -0.06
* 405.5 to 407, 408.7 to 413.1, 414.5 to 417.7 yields -0.25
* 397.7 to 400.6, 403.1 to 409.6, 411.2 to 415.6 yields -0.18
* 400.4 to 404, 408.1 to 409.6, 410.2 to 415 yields -0.07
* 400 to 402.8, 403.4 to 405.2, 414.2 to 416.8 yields 0.03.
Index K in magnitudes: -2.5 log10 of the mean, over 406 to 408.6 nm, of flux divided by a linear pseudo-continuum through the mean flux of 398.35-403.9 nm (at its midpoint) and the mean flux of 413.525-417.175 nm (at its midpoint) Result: 0.08 mag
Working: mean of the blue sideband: 15.8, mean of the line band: 15.2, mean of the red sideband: 16.9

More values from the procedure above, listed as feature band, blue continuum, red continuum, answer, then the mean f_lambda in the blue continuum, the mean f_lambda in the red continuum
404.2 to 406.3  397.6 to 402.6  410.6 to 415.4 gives 0.00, 15.4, 16.9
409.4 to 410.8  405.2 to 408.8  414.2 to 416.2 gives 0.10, 15.7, 17.1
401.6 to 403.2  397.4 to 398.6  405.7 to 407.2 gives -0.13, 12.9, 15.6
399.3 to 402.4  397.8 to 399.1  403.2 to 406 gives -0.09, 13.9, 16.4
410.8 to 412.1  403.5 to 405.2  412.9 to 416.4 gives -0.01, 16.3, 16.8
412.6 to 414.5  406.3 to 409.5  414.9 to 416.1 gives 0.02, 16.5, 17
